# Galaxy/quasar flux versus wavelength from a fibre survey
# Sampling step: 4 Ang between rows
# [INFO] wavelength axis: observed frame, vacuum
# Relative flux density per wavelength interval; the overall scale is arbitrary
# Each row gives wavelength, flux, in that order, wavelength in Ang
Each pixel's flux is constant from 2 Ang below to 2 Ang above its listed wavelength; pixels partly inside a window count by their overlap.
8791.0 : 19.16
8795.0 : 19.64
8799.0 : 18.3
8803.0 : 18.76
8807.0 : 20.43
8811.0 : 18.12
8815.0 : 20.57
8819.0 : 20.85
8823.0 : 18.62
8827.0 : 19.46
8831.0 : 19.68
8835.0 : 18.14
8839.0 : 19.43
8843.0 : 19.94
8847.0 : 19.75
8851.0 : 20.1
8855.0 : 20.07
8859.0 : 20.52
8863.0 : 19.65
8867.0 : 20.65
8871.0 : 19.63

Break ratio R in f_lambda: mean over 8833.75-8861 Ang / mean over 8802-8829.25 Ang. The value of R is 1.01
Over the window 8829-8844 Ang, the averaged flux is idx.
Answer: 19.3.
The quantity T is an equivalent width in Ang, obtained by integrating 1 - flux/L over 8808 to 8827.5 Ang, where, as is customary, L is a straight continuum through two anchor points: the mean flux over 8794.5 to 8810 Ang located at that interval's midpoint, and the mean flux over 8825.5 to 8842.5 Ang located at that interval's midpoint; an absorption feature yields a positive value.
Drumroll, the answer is -0.4 Ang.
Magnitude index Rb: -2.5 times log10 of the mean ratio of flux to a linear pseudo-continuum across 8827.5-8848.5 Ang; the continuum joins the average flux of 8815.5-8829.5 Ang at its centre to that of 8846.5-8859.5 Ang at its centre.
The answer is 0.03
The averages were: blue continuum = 19.7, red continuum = 20.1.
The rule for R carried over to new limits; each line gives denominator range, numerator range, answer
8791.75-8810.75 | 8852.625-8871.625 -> 1.05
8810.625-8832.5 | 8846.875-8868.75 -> 1.03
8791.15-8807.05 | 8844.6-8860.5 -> 1.05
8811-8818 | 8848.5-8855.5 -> 1.01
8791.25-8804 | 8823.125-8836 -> 1.01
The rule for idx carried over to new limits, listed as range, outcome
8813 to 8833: 19.8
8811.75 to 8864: 19.7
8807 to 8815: 19.3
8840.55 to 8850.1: 19.9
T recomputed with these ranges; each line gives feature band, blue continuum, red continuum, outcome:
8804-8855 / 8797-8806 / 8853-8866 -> -0.5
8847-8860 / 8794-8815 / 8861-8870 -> -0.1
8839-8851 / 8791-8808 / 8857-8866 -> 0.0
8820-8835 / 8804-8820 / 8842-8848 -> 0.5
